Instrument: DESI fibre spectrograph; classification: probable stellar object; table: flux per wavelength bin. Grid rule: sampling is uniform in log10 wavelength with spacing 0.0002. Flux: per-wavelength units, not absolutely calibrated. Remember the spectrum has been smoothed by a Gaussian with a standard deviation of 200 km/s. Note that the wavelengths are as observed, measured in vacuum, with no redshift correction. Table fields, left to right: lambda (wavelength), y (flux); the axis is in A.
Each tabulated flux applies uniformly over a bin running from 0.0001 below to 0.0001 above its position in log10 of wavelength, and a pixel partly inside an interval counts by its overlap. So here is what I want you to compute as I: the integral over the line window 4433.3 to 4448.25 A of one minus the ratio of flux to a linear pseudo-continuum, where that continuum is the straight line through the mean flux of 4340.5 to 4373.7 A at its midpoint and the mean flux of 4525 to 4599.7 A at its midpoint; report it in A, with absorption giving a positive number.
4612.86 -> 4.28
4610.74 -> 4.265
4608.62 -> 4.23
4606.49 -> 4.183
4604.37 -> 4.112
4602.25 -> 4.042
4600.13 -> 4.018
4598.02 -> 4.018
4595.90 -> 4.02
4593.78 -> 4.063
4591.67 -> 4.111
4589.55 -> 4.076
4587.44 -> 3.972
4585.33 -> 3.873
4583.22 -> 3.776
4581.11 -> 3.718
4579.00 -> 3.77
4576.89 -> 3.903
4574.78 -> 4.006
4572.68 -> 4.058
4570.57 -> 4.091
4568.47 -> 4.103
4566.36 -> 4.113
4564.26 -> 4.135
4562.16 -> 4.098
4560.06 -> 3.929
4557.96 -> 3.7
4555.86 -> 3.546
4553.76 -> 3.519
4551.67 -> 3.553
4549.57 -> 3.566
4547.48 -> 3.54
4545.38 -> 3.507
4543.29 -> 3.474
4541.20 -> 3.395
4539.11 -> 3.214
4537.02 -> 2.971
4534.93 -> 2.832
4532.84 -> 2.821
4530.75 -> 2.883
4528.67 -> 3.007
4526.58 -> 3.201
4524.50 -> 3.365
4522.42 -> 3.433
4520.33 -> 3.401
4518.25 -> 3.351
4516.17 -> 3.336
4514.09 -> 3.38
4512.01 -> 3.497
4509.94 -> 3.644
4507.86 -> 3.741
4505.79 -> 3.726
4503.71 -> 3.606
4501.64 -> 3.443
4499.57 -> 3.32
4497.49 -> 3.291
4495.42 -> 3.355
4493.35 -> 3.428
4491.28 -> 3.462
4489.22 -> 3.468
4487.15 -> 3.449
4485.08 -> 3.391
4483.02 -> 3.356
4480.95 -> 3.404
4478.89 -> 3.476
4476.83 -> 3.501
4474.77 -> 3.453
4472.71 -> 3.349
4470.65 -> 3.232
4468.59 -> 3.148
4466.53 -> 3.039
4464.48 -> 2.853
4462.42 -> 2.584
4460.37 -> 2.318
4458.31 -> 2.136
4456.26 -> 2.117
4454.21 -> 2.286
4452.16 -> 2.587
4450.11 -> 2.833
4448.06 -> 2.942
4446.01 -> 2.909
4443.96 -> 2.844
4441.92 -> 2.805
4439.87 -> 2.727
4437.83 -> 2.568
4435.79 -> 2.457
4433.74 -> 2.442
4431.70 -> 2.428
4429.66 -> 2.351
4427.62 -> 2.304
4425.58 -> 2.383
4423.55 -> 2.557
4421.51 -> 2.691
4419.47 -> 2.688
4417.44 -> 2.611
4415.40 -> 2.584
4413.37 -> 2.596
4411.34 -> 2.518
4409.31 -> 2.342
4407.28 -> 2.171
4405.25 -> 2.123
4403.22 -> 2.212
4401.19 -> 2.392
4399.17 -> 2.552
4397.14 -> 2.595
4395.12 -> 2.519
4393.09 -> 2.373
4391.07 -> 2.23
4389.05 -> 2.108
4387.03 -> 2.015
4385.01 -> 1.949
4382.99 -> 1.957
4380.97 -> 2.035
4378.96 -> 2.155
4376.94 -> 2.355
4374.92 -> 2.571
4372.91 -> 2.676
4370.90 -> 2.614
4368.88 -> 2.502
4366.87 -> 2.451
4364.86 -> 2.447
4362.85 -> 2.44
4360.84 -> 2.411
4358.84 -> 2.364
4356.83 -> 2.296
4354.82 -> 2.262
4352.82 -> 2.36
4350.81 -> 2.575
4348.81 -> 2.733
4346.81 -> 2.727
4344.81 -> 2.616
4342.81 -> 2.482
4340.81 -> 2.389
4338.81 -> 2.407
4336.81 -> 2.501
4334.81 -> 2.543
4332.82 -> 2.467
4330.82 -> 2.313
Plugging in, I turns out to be 1.3 A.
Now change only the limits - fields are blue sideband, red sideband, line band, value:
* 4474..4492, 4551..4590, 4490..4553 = 4.8 A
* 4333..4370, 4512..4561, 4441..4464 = 2.8 A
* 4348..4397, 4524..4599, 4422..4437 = 1.7 A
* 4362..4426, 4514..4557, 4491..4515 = -3.1 A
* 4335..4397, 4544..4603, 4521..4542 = 2.7 A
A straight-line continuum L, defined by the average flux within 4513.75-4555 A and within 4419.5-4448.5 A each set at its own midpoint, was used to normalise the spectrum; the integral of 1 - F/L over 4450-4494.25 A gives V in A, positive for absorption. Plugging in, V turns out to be -2.7 A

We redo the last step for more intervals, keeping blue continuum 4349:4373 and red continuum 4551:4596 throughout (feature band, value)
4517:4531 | 1.25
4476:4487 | -0.48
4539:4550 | 0.75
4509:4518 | 0.13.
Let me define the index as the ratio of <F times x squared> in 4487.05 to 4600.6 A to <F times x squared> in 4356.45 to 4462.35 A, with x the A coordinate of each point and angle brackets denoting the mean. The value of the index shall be 1.57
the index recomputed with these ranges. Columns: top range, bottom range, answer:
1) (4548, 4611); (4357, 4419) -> 1.82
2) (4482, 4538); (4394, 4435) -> 1.42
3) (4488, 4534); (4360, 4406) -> 1.53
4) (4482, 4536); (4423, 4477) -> 1.27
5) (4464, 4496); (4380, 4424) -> 1.47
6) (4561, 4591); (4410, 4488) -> 1.51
